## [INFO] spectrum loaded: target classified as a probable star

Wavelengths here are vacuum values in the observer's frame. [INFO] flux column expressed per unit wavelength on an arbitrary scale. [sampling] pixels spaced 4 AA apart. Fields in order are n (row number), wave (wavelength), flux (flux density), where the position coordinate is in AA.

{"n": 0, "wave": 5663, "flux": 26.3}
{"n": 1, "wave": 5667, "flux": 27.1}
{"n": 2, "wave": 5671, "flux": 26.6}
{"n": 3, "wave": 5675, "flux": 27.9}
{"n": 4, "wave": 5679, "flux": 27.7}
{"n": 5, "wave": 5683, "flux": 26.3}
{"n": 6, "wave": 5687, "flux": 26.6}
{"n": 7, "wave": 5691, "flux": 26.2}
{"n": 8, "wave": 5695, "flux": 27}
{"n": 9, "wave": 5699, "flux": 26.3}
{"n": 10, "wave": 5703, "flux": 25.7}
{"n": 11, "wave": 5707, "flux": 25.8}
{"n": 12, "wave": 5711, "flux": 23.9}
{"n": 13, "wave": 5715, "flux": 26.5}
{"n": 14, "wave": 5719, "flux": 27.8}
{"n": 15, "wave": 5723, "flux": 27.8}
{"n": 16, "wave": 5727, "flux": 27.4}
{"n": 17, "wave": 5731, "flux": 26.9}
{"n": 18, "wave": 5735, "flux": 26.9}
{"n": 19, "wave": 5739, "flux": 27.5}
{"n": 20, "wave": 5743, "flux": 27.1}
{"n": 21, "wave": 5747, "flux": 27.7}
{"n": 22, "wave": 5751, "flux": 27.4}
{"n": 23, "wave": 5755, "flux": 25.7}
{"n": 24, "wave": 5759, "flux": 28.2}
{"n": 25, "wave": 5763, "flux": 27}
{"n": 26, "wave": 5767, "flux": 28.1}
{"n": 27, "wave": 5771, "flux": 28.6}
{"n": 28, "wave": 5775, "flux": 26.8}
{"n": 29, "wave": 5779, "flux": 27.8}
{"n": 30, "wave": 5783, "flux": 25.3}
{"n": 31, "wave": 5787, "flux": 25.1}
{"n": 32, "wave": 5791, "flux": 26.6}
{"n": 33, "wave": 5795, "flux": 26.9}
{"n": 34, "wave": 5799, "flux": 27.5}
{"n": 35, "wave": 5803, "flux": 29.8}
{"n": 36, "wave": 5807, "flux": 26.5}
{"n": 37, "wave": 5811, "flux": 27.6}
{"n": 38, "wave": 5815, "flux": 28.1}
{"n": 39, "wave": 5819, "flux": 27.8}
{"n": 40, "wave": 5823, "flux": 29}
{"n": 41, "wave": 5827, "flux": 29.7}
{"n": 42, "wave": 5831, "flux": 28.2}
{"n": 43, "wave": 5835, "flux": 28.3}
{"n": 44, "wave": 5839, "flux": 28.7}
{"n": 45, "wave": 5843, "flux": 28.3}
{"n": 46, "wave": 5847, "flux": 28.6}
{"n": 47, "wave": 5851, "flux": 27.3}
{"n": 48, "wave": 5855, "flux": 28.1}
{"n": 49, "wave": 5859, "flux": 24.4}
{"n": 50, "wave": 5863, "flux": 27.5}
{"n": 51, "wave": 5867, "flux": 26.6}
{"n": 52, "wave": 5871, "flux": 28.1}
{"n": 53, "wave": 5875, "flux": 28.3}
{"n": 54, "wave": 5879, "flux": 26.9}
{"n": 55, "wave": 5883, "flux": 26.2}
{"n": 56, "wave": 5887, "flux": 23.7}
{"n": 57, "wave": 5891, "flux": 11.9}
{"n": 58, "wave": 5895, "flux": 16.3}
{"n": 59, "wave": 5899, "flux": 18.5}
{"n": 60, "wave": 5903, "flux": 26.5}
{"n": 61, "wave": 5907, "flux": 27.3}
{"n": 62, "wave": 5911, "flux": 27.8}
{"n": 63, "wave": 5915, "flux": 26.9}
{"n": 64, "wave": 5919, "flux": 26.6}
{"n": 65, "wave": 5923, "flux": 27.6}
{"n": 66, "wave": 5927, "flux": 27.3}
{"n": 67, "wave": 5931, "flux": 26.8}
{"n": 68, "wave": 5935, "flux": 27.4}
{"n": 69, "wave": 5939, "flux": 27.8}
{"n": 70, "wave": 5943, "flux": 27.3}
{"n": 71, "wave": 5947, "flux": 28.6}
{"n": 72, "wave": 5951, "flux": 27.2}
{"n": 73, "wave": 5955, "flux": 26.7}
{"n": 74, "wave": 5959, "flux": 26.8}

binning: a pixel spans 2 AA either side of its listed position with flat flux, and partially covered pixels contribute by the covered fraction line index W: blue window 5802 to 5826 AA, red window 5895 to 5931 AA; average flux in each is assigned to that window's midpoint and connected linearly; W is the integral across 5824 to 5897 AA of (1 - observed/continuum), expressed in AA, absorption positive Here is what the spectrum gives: 2.7 AA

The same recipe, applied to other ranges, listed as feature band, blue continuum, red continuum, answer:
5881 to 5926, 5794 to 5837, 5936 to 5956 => 6.6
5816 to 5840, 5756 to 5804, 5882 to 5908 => -3.8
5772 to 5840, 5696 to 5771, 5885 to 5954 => -3.7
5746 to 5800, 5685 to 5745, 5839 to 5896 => -1.8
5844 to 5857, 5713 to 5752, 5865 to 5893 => -1.5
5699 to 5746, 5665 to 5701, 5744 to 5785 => 0.7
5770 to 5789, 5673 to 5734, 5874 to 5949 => -0.4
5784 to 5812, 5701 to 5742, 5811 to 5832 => 1.0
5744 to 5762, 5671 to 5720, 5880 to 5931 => -1.0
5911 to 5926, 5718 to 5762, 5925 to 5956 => 0.1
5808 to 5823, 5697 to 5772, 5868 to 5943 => -1.0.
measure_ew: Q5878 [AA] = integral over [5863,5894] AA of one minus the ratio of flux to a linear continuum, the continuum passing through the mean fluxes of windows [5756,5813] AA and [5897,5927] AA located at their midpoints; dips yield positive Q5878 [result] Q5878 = 2.2 AA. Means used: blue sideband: 27.2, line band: 24.5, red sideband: 26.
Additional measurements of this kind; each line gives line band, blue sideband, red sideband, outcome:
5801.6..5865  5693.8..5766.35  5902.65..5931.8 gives -2.3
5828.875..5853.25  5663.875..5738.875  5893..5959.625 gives -1.8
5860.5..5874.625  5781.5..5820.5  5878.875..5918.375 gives -1.7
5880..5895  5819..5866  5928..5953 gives 4.0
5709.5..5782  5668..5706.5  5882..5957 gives -2.4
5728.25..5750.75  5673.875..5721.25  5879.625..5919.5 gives -1.3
